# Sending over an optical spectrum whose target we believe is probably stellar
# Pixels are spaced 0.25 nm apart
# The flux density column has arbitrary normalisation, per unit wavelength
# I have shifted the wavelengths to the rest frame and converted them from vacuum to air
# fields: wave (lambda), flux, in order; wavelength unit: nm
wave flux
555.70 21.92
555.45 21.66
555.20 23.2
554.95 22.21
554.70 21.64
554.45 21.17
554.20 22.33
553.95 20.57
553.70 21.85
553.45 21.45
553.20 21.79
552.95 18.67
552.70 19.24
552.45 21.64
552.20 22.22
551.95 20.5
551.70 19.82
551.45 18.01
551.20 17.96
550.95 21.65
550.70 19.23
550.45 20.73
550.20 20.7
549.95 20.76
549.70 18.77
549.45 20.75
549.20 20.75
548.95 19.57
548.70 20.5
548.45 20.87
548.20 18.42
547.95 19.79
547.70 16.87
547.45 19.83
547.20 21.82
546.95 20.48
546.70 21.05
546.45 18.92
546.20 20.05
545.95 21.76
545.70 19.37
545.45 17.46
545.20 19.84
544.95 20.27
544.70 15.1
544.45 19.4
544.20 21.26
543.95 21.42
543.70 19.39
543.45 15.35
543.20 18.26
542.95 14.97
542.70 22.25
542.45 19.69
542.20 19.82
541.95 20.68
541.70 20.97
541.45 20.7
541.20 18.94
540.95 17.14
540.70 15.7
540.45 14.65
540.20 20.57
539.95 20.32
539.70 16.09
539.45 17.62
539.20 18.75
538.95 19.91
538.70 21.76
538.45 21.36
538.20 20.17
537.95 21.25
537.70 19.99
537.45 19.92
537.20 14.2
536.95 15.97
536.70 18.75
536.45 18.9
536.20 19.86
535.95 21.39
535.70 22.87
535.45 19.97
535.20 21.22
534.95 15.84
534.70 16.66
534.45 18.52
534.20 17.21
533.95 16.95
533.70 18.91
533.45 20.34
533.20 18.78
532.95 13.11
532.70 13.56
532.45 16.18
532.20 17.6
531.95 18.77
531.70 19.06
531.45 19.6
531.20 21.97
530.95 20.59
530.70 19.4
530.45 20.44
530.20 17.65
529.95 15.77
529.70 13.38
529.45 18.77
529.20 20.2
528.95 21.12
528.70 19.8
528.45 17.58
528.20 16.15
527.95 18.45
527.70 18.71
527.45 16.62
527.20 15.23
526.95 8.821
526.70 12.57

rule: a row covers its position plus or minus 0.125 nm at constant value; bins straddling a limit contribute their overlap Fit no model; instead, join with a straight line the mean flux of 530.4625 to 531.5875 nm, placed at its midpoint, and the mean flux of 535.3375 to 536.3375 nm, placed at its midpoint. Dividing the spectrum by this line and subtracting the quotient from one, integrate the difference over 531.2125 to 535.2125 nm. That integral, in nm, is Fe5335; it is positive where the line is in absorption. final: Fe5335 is 0.58 nm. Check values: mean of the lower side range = 20.4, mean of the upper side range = 21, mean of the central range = 17.7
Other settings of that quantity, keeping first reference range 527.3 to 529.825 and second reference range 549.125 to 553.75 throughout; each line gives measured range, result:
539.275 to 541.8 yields 0.13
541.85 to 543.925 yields 0.06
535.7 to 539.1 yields -0.12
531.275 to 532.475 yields -0.01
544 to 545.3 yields 0.02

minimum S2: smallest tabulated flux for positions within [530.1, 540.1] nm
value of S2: 13.11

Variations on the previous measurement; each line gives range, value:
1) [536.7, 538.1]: 14.2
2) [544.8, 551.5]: 16.87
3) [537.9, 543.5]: 14.65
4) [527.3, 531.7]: 13.38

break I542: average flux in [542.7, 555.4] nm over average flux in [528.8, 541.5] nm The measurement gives 1.1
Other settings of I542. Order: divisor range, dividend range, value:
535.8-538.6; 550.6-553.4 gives 1.04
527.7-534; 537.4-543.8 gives 1.05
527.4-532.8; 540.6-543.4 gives 1.04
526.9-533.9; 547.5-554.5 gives 1.13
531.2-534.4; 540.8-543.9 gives 1.08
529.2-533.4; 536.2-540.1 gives 1.06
